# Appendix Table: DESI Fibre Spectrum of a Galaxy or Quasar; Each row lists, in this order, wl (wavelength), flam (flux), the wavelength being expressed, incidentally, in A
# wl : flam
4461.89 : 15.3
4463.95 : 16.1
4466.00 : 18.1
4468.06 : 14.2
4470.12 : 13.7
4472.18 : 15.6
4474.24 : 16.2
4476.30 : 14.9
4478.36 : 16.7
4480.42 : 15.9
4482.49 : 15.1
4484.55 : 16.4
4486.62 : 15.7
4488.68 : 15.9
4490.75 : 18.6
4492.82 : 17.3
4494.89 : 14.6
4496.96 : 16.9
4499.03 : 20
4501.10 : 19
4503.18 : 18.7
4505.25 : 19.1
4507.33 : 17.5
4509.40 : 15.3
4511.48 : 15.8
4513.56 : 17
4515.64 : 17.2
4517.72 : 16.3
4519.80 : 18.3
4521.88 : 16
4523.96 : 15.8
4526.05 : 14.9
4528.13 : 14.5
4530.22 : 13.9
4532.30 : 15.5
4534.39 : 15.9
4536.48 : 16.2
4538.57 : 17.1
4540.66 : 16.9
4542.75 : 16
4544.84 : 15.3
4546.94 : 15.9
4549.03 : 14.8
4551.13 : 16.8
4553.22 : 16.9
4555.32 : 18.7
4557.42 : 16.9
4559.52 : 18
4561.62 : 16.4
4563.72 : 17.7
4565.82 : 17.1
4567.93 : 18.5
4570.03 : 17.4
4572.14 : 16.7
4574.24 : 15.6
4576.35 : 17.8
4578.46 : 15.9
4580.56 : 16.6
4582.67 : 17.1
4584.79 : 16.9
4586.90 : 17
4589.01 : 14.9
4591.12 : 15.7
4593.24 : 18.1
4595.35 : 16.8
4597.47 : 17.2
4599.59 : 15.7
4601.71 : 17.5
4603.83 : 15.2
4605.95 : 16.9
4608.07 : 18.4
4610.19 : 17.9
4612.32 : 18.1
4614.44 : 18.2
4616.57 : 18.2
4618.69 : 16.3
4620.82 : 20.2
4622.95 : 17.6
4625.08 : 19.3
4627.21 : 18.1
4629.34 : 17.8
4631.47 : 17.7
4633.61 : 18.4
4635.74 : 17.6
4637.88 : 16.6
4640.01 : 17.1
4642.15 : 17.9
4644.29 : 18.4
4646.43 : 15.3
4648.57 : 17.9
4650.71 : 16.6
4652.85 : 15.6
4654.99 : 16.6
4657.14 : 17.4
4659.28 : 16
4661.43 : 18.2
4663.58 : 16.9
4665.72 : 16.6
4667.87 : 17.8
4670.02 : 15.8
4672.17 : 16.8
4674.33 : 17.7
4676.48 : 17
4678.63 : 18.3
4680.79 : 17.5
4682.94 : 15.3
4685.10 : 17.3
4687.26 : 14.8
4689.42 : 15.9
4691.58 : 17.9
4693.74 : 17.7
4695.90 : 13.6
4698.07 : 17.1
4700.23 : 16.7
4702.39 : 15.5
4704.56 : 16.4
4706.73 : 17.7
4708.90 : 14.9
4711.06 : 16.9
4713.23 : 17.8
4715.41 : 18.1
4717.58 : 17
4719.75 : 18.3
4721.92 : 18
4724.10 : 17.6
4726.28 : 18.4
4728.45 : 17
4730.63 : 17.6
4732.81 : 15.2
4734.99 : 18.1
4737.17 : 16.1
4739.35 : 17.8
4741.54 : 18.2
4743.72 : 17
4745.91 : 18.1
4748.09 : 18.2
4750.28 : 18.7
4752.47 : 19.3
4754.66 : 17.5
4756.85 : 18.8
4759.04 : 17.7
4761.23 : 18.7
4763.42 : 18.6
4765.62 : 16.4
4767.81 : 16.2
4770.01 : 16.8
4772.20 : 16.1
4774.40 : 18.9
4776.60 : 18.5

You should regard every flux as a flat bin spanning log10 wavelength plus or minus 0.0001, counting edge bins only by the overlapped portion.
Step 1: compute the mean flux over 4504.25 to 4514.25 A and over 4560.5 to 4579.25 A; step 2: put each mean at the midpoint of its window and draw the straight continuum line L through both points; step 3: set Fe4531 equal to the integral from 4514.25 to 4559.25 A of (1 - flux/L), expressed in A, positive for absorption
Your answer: 2.0 A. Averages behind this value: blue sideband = 16.9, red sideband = 17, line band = 16.2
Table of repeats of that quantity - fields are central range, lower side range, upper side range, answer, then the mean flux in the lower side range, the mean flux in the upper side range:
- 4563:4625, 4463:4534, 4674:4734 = -2.10 A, 16.4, 16.9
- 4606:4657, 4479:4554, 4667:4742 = -2.61 A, 16.5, 17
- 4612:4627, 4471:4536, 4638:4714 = -1.45 A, 16.5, 16.8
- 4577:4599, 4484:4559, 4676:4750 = 0.18 A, 16.6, 17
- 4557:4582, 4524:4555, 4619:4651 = -0.95 A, 15.8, 17.8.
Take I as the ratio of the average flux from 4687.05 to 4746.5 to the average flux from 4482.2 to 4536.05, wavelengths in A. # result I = 1.02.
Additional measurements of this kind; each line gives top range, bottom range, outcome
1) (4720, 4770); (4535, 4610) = 1.05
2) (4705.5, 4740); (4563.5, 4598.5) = 1.02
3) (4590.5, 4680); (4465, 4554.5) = 1.06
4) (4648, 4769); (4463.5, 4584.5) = 1.04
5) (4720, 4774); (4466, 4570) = 1.07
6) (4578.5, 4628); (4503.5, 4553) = 1.06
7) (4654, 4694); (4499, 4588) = 1.01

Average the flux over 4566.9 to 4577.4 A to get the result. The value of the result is 17.2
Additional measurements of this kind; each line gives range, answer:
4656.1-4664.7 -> 17.1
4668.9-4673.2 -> 16.3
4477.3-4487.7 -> 16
